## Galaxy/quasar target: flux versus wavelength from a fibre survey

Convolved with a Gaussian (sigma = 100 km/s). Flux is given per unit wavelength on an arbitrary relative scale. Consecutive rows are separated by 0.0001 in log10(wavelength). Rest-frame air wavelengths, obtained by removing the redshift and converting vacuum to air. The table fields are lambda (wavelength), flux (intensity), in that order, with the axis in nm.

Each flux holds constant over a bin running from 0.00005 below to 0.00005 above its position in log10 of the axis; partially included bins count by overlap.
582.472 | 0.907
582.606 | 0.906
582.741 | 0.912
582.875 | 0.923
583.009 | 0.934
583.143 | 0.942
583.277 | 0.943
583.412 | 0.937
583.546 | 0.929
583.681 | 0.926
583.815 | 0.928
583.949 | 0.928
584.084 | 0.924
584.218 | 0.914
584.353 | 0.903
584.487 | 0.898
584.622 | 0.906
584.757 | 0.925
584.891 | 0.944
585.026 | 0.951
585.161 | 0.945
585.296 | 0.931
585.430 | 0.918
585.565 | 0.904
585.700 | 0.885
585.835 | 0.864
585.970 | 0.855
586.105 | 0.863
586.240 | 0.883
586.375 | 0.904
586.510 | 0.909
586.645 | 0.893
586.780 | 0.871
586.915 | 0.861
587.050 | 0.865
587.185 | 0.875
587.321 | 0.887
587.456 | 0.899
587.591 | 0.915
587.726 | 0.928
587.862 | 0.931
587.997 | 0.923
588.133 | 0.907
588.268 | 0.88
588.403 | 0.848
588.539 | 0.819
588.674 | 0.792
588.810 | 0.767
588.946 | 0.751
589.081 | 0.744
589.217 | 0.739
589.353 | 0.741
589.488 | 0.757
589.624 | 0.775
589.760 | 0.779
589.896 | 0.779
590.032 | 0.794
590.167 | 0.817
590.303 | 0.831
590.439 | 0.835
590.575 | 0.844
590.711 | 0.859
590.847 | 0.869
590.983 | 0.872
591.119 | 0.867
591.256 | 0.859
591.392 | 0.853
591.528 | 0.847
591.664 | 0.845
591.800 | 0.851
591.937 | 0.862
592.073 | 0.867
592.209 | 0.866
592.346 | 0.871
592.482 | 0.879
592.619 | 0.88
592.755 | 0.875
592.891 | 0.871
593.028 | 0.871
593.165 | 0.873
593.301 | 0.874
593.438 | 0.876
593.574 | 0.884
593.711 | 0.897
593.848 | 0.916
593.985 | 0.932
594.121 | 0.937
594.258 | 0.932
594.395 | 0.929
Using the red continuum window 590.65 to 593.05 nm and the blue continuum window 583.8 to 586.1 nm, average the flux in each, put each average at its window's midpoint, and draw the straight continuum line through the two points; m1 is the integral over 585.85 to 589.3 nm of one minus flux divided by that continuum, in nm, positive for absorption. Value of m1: 0.131 nm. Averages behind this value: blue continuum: 0.911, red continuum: 0.864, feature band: 0.86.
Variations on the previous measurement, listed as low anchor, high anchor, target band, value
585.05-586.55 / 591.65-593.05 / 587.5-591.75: 0.23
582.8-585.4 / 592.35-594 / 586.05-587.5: 0.05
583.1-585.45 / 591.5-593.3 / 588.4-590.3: 0.24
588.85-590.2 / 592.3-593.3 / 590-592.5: -0.09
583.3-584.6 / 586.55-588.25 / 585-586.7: 0.02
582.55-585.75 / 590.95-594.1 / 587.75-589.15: 0.09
